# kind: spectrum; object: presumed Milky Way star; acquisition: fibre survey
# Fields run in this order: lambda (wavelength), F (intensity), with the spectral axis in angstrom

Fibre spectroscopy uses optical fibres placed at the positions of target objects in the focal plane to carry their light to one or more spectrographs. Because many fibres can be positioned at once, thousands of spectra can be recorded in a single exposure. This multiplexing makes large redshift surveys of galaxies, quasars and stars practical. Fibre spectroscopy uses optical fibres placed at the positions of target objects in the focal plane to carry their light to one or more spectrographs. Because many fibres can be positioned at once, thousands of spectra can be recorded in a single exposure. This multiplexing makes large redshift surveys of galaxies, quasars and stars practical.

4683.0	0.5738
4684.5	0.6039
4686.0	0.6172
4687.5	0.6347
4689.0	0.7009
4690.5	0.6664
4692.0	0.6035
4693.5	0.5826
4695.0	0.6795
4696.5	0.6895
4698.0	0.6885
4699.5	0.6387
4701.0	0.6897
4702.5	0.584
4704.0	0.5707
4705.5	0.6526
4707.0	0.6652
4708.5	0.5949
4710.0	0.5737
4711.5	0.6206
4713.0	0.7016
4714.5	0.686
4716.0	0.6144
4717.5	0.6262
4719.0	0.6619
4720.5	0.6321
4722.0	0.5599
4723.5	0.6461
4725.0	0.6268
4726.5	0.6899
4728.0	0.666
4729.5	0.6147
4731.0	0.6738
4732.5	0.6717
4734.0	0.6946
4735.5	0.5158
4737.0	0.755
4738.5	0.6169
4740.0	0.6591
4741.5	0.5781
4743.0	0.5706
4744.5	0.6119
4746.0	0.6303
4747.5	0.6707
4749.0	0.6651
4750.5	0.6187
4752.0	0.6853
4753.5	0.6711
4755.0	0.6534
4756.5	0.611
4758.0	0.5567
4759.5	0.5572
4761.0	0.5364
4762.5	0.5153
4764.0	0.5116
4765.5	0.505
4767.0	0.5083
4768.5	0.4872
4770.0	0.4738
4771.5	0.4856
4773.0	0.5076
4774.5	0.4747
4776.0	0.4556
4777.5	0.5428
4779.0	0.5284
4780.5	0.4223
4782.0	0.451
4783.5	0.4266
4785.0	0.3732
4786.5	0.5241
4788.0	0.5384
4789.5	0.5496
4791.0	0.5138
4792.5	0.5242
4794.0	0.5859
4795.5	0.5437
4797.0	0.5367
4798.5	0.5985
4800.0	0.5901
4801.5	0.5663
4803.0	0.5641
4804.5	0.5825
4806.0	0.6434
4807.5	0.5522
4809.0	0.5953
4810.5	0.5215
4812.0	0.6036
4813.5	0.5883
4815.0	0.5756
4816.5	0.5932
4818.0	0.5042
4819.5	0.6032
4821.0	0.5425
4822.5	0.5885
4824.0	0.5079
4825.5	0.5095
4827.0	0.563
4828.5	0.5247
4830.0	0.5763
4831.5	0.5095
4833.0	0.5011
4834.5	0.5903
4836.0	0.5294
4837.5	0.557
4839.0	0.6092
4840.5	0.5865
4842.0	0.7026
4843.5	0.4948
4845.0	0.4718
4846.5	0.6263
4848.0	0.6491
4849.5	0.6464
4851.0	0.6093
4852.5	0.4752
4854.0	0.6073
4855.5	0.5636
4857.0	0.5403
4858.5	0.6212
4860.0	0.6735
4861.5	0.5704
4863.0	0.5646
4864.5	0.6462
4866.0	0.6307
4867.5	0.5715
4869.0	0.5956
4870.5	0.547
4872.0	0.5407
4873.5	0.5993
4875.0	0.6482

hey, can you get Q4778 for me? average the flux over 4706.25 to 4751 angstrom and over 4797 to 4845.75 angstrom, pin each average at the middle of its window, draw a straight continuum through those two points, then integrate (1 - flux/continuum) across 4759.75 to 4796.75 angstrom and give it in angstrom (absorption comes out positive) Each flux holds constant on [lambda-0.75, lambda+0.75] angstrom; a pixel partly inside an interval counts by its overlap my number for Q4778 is 6.00 angstrom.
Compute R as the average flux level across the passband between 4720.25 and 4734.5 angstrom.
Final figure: 0.647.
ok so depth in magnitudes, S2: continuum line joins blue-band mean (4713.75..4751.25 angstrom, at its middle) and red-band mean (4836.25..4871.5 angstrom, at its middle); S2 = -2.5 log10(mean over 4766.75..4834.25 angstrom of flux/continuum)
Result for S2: 0.15 mag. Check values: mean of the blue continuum 0.638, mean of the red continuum 0.588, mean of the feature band 0.533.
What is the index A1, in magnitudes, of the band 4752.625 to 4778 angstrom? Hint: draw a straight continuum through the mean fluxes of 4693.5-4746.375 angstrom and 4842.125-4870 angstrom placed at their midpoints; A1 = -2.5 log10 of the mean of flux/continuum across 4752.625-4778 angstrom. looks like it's 0.17 mag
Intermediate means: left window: 0.638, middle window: 0.533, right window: 0.589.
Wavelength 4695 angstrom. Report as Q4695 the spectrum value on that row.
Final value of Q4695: 0.6795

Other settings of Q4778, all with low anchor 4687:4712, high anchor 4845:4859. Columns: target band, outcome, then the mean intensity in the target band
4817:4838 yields 1.79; 0.544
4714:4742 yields -0.61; 0.642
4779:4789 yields 2.39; 0.464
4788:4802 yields 1.16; 0.555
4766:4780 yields 2.69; 0.495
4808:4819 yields 0.55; 0.569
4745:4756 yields -0.60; 0.654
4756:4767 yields 1.40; 0.538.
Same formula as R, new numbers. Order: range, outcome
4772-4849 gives 0.546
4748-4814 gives 0.545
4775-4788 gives 0.47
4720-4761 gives 0.632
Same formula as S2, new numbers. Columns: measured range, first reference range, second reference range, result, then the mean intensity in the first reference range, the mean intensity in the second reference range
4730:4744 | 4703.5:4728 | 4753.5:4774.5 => -0.081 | 0.634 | 0.534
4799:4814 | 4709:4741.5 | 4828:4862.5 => 0.030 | 0.641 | 0.576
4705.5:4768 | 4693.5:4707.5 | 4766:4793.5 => -0.083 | 0.647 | 0.489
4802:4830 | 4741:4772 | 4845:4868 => 0.044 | 0.577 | 0.596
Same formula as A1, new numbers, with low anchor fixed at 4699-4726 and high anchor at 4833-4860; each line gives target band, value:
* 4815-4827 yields 0.07 mag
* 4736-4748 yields -0.02 mag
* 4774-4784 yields 0.27 mag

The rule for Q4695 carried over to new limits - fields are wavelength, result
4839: 0.6092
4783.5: 0.4266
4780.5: 0.4223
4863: 0.5646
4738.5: 0.6169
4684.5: 0.6039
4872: 0.5407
